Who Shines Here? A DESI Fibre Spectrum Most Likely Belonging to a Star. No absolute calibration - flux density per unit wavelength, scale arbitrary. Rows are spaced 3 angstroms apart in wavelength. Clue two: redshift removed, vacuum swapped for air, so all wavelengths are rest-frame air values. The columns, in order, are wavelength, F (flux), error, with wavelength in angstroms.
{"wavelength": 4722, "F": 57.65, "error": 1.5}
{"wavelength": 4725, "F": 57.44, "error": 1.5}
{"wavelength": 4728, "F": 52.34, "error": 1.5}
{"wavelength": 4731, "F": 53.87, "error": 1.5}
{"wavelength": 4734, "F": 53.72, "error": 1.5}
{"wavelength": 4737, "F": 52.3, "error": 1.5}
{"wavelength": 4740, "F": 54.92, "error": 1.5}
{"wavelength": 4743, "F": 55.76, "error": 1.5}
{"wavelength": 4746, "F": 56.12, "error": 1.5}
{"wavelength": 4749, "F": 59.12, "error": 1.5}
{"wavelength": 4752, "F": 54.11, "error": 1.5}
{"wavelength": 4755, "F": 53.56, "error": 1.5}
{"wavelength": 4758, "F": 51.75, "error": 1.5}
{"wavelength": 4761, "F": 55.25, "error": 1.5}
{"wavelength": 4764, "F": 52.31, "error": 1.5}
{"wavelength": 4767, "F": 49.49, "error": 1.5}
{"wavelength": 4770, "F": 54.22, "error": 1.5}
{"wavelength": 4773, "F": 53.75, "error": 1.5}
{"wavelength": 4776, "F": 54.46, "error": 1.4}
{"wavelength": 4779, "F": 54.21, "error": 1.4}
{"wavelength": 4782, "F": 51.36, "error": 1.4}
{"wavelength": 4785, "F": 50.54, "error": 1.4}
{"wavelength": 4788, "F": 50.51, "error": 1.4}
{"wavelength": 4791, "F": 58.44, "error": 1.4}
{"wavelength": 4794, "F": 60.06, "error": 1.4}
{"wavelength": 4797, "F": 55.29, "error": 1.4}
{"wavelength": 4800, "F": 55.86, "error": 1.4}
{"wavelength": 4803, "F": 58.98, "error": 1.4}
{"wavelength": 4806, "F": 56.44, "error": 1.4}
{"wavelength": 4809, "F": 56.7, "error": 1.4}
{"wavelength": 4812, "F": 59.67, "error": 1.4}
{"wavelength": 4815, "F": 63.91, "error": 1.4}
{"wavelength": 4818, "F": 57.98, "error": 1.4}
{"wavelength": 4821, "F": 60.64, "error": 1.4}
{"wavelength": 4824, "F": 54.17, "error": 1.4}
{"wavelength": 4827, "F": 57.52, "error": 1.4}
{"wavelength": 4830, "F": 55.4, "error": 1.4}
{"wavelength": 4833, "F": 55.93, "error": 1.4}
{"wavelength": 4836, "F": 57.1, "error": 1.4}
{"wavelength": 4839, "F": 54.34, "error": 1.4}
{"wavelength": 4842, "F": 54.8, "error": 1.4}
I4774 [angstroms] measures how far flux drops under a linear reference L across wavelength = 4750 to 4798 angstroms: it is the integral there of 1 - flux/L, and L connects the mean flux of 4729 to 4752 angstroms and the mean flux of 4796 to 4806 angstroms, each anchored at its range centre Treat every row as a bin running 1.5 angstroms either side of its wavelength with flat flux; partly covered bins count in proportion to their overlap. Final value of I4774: 1.9 angstroms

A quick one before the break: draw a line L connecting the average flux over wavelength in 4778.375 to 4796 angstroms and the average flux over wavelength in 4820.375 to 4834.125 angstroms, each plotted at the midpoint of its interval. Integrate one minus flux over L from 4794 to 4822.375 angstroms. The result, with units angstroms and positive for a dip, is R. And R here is -1.6 angstroms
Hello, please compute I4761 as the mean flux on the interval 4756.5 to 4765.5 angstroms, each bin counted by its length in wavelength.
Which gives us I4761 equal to 53.1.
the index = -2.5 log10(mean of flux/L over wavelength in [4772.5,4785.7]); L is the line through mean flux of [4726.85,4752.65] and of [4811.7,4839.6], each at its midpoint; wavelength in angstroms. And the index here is 0.06 mag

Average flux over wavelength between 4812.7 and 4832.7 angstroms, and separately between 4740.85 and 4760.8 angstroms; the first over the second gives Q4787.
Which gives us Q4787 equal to 1.1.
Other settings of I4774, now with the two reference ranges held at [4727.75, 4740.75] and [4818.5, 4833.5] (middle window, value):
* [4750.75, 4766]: 0.3 angstroms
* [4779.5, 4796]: 0.4 angstroms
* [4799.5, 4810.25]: -0.2 angstroms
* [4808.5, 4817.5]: -0.6 angstroms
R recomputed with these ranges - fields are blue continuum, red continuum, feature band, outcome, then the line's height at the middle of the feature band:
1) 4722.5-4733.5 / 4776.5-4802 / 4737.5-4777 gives 0.4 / 54.7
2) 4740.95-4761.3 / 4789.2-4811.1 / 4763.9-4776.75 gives 0.7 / 56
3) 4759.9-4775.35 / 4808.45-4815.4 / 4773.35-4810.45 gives 1.1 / 56.8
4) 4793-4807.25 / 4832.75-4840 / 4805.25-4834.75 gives -0.7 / 56.5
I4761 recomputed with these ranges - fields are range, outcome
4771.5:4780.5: 54.1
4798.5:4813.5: 57.5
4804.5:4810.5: 56.6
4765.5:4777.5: 53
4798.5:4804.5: 57.4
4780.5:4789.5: 50.8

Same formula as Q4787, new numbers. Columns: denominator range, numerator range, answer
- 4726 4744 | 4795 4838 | 1.07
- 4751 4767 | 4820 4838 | 1.07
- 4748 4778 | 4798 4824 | 1.09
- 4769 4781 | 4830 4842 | 1.03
